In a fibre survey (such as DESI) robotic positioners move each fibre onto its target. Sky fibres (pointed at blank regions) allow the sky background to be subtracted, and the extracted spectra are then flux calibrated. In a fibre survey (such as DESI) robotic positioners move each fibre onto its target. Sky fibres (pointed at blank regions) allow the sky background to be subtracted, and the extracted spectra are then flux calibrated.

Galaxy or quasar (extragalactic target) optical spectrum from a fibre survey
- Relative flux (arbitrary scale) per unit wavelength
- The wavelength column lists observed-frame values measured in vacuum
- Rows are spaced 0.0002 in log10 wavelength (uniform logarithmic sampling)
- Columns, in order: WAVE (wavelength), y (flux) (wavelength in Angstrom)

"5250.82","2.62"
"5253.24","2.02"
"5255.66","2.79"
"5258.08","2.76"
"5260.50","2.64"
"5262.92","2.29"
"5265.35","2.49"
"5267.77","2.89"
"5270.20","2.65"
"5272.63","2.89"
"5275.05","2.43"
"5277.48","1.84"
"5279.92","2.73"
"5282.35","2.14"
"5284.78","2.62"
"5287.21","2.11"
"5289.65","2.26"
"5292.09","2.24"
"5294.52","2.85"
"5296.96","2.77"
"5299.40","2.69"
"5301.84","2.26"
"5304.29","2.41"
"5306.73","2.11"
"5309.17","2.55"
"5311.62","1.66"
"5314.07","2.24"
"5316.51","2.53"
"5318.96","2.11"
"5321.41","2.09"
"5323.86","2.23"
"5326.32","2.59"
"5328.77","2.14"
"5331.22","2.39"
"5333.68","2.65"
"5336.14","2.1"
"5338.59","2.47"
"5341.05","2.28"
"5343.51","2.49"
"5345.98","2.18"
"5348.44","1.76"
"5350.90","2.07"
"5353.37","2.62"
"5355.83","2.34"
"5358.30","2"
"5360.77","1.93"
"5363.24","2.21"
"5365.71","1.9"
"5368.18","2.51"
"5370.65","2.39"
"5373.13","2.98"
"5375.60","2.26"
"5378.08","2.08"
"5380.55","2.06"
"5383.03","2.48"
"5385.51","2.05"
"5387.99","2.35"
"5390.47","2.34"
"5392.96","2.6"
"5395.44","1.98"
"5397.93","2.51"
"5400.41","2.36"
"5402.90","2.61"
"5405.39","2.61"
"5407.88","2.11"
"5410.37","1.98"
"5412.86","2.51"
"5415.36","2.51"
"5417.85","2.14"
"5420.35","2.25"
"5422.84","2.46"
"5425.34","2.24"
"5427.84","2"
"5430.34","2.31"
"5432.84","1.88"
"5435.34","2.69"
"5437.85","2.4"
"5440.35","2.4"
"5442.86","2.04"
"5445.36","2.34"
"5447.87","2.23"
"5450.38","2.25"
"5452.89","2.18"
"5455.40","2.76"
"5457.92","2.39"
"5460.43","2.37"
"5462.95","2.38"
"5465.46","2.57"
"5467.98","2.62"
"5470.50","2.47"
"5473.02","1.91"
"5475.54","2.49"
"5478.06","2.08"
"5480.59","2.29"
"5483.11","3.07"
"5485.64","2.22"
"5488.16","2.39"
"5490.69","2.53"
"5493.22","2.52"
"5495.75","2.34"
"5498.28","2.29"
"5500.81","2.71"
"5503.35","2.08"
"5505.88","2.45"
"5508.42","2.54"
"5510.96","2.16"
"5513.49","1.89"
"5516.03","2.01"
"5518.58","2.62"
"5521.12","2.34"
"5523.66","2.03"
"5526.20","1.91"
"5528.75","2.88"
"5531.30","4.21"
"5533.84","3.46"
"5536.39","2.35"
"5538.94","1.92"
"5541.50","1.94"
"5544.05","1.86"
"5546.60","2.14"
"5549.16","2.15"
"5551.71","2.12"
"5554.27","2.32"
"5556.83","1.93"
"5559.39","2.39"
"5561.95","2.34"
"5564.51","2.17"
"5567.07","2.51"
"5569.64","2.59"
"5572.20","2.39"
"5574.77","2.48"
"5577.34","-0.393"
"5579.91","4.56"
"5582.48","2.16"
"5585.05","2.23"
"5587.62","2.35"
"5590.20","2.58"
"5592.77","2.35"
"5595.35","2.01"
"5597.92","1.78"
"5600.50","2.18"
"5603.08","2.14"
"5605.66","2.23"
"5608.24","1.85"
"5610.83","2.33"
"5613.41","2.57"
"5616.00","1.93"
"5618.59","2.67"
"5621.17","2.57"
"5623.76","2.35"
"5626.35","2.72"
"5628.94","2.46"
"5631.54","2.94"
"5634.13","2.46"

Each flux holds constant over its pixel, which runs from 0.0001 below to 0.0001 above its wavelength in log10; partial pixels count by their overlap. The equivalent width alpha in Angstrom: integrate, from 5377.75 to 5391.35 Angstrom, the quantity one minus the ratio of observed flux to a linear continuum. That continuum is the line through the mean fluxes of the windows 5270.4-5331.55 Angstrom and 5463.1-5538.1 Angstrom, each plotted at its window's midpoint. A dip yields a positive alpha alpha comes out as 1.0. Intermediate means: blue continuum 2.36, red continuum 2.46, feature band 2.23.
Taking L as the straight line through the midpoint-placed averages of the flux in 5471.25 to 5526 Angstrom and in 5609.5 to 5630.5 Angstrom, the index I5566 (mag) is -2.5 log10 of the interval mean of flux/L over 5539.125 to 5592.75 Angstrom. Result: 0.08 mag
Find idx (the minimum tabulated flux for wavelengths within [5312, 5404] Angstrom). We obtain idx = 1.76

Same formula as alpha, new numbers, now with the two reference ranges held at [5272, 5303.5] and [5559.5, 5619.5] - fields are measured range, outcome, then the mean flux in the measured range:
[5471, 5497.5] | -0.70 Angstrom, 2.39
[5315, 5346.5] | 1.11 Angstrom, 2.33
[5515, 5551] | -1.87 Angstrom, 2.41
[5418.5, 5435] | 0.99 Angstrom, 2.22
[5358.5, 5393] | 1.60 Angstrom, 2.28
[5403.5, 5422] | 0.39 Angstrom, 2.32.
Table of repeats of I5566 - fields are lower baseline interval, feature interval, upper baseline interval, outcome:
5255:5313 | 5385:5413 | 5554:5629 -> 0.03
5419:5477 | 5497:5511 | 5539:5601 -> -0.05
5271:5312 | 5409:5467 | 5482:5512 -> 0.05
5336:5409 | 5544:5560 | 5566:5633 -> 0.09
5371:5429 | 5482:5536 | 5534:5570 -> -0.11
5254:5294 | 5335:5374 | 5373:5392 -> 0.04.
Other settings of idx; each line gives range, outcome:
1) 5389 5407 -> 1.98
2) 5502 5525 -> 1.89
